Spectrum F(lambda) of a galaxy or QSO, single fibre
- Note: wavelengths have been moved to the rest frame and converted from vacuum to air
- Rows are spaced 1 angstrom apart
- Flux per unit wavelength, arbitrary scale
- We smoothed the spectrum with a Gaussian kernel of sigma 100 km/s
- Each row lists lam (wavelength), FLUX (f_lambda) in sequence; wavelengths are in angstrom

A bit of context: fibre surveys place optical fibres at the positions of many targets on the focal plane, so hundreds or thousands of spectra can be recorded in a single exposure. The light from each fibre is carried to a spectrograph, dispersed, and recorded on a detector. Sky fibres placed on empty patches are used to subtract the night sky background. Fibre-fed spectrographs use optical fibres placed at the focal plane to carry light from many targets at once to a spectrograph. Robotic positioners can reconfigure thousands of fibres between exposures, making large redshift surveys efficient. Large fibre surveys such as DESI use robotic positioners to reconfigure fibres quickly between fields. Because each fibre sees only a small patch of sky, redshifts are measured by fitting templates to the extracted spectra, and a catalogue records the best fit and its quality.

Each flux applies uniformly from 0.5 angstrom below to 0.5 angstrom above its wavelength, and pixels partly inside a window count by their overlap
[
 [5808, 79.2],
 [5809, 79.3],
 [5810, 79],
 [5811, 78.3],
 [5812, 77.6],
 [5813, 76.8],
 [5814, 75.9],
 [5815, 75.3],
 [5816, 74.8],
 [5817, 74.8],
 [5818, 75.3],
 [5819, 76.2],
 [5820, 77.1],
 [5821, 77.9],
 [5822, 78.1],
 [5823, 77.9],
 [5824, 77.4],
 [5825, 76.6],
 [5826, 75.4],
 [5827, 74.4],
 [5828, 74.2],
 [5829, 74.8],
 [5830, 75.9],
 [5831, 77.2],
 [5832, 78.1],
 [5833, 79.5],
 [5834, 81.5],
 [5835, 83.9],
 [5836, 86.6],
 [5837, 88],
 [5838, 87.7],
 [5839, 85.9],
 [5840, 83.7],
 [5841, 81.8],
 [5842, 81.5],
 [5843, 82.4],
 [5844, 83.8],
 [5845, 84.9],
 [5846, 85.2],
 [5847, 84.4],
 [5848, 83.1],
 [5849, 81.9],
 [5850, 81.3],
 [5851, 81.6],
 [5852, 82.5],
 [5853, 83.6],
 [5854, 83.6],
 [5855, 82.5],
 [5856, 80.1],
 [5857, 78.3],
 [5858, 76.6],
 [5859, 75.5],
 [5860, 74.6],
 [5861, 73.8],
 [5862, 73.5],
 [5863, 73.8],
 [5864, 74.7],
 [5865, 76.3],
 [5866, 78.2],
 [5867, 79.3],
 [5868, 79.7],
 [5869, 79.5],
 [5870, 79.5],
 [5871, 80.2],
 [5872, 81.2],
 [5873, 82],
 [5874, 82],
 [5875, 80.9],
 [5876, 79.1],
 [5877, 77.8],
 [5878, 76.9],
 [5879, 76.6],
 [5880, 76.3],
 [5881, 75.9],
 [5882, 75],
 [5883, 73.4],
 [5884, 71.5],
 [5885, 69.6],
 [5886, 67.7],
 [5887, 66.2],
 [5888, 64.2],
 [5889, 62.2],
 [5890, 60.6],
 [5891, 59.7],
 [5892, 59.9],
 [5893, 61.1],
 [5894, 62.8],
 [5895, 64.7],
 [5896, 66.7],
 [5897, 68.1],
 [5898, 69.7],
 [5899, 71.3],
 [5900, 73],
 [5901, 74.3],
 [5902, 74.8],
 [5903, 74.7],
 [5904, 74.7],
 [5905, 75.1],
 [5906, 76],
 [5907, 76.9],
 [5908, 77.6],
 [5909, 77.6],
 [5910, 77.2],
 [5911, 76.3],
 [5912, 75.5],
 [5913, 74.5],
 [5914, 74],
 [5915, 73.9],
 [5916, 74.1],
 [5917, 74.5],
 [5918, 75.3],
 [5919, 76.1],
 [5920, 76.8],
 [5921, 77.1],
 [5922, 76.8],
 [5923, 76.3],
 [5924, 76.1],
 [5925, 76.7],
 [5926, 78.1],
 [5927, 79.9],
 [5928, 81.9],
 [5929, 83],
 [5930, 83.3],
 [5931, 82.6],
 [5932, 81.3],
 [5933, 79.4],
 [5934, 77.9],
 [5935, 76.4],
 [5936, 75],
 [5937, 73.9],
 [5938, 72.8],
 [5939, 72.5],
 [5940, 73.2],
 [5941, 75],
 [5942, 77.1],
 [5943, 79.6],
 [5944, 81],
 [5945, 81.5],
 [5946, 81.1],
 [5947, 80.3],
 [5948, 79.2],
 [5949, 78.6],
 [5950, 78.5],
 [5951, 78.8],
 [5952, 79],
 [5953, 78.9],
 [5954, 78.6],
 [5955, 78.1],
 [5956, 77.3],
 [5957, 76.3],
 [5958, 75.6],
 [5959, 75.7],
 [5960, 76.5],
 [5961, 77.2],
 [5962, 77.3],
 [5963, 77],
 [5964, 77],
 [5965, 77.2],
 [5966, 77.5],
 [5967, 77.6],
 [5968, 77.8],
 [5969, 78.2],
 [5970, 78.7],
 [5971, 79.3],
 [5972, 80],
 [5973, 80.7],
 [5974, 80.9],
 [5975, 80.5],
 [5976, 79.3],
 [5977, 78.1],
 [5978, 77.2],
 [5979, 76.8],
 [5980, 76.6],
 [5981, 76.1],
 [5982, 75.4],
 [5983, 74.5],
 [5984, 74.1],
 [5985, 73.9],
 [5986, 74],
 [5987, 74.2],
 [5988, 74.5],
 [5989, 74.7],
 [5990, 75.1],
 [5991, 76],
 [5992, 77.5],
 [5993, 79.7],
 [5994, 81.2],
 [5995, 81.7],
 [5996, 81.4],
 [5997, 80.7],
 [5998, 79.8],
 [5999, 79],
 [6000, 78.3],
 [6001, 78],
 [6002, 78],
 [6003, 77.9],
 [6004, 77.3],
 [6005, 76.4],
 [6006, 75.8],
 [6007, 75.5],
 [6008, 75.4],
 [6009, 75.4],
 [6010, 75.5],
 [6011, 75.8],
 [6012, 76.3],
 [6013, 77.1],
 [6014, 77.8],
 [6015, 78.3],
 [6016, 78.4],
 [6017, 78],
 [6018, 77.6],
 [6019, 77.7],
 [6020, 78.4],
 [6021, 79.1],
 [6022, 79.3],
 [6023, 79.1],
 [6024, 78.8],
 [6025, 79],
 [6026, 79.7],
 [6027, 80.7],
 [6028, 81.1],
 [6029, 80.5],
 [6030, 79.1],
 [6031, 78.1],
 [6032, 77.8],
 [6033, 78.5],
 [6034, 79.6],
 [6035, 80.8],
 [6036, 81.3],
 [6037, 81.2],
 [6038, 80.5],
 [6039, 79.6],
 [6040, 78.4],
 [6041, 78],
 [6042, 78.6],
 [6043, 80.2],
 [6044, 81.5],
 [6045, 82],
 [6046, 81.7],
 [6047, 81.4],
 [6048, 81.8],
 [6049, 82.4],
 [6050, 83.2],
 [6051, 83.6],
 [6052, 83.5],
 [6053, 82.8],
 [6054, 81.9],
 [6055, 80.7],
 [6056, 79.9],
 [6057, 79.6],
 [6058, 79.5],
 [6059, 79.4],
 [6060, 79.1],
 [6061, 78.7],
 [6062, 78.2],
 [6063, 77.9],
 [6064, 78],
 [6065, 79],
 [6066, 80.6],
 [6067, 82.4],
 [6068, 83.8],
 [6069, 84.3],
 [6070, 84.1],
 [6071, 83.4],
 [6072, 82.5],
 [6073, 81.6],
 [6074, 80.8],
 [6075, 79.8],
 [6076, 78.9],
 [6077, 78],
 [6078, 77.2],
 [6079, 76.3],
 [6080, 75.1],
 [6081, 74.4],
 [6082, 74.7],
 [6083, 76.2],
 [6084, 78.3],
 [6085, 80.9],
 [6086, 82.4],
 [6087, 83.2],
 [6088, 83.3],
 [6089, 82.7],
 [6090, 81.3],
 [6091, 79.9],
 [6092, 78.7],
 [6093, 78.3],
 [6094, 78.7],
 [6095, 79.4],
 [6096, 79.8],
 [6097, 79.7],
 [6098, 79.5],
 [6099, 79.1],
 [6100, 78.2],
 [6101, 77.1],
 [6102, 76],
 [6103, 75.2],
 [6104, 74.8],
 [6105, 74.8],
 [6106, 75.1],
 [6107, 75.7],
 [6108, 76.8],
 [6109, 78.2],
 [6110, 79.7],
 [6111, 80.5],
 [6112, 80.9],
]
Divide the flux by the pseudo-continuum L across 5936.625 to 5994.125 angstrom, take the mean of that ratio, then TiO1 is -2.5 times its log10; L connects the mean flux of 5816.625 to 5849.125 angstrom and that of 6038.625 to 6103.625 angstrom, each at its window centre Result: 0.04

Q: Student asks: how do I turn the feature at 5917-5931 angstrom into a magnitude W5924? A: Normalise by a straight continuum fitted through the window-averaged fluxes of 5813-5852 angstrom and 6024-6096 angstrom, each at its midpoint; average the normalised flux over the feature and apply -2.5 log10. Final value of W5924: 0.02 mag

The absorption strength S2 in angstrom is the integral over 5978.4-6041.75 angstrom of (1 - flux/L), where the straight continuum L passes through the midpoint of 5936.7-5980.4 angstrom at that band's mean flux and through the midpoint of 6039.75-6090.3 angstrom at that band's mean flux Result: 0.9 angstrom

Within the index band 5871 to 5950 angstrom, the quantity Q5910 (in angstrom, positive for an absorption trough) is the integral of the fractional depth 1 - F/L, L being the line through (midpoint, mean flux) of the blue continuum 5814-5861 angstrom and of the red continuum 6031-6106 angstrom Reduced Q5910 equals 4.9 angstrom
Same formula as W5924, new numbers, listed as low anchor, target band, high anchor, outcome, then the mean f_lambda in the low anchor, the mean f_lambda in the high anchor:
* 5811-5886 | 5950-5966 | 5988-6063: 0.022 mag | 78.8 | 79.1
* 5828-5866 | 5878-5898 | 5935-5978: 0.173 mag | 80.5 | 77.8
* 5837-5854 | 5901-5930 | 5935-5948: 0.031 mag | 83.6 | 77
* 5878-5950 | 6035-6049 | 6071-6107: -0.042 mag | 74.3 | 78.7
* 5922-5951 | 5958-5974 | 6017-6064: 0.012 mag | 78.3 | 80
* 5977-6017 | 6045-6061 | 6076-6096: -0.042 mag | 77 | 78.9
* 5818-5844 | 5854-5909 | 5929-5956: 0.076 mag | 79.7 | 78.3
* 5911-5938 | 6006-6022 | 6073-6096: 0.016 mag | 77.2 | 79.1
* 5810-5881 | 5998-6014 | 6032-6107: 0.037 mag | 79.2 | 79.7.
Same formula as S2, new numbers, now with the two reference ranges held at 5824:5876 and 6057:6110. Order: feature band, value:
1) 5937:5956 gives 0.4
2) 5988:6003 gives 0.2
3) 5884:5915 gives 3.7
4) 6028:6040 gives -0.1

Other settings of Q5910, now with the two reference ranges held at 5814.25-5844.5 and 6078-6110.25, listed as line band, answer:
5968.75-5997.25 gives 0.4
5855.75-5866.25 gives 0.4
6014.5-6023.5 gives 0.0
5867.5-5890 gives 1.1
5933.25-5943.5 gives 0.4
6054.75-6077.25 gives -0.6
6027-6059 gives -0.9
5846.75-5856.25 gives -0.4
